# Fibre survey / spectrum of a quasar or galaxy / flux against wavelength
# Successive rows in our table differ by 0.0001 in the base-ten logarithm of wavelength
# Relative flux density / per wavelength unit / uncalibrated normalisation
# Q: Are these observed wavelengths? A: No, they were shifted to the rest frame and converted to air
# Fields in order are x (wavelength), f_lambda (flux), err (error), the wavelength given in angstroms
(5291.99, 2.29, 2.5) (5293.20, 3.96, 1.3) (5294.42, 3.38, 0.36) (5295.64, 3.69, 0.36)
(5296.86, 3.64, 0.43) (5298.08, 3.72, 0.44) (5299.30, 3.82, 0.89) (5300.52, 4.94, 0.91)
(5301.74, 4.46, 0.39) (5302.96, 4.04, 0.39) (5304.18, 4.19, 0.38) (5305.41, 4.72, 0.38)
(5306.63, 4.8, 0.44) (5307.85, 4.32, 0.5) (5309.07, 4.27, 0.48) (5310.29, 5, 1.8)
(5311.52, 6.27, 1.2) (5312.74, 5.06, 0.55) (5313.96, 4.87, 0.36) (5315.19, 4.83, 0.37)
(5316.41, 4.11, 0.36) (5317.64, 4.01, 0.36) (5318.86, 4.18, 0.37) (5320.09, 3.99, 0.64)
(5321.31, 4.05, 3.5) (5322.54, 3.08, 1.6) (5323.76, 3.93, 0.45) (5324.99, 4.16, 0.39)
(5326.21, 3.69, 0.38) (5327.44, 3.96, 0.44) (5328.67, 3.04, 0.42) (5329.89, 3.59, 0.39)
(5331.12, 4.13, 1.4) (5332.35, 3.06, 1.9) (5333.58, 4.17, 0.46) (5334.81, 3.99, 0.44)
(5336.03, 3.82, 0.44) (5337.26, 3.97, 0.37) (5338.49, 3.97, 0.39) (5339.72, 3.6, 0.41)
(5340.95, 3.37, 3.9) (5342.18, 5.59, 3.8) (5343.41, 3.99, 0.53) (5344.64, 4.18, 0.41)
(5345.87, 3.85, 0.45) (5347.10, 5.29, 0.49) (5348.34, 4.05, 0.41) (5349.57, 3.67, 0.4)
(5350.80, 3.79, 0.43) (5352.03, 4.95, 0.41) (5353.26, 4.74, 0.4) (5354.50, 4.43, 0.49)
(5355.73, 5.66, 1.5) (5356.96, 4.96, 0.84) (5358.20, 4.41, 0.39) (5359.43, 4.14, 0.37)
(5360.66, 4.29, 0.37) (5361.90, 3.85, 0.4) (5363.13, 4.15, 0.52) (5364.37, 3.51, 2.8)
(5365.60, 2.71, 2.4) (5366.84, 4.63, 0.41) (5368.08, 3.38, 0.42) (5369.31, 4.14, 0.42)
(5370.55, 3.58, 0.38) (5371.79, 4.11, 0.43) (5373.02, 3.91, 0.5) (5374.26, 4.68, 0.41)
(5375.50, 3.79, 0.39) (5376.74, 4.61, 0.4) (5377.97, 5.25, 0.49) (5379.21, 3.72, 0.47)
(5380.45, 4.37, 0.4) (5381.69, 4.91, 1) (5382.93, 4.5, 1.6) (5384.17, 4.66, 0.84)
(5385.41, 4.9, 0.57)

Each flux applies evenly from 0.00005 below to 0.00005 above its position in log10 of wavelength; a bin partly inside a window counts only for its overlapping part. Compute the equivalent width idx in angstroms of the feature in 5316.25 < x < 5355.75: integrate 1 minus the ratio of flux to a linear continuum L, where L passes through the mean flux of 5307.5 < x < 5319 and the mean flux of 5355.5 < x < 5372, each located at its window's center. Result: 3.4 angstroms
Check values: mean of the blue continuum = 4.72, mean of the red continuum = 4.07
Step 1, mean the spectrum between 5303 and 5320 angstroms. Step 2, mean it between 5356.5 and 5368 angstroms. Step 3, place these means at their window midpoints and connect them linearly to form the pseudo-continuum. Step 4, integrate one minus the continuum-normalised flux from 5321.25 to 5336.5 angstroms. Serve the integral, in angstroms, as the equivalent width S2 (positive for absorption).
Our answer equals 2.4 angstroms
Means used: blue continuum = 4.62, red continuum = 4.03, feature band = 3.73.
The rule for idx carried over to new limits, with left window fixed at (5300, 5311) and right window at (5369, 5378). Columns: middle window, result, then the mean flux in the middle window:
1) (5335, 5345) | 0.7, 4.06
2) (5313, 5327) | 1.1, 4.1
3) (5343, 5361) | -0.5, 4.43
